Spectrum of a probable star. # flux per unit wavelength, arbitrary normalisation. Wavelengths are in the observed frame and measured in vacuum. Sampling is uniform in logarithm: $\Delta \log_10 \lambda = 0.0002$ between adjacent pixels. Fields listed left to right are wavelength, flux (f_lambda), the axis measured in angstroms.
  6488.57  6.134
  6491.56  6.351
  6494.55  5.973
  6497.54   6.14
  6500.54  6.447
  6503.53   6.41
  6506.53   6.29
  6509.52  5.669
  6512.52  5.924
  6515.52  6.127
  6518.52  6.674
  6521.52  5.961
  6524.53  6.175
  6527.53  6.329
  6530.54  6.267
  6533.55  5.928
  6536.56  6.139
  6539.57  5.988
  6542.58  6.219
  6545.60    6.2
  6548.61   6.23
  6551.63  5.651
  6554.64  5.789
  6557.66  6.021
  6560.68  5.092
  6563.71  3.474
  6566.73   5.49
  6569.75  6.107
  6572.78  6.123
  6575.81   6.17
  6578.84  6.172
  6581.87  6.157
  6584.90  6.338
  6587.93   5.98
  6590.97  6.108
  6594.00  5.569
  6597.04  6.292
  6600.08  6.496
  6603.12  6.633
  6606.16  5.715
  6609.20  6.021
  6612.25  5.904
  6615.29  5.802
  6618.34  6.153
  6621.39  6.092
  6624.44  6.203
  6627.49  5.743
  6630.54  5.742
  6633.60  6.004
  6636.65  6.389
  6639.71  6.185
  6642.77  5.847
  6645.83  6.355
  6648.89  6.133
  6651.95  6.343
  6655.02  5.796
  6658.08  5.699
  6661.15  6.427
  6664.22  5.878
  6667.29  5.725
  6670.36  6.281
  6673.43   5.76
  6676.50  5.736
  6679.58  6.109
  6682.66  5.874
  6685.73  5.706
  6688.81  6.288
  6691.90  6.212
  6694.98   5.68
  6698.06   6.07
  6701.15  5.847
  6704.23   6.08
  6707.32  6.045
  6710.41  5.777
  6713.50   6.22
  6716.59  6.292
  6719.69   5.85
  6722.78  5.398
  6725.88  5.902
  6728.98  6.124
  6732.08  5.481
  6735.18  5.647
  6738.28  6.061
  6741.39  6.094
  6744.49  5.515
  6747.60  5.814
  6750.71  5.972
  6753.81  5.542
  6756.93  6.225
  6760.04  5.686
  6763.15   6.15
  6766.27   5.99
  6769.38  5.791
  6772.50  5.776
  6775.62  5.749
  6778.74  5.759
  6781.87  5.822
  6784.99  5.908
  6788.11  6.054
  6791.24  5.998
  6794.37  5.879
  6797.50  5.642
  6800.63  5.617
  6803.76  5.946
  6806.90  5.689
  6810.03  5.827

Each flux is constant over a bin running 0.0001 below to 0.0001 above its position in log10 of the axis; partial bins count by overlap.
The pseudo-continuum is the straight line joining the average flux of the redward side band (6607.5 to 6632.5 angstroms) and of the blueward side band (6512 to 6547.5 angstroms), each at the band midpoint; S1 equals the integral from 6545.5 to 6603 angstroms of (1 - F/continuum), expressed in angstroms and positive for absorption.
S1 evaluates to 1.7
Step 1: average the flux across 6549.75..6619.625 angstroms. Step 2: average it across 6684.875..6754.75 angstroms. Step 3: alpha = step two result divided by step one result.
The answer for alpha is 1.00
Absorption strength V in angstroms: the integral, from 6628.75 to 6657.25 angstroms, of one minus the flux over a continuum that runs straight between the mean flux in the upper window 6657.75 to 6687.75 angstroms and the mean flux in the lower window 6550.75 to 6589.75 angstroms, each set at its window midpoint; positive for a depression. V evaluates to -1.0 angstroms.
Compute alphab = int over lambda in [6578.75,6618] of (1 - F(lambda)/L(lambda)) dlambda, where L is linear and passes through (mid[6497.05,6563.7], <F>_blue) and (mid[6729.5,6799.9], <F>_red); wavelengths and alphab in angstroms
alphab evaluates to -0.8 angstroms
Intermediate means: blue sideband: 6.02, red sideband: 5.85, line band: 6.09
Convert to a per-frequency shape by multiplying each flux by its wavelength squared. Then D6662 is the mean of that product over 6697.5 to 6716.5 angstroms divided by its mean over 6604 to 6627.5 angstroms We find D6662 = 1.03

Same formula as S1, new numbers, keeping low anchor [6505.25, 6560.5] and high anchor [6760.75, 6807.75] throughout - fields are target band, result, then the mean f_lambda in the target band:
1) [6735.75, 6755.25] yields 0.2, 5.83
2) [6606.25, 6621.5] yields 0.1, 5.96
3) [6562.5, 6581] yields 1.2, 5.64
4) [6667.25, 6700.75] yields -0.1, 5.96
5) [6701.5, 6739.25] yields 0.0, 5.9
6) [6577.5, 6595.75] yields -0.1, 6.06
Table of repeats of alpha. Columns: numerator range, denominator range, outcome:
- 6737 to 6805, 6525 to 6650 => 0.98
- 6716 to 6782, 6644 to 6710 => 0.97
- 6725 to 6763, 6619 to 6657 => 0.96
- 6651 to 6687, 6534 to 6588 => 1.02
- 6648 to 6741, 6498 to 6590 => 0.99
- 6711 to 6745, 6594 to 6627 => 0.96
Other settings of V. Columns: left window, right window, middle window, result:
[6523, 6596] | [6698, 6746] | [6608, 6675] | -1.4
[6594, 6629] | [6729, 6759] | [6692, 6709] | -0.2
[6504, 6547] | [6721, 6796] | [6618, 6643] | -0.1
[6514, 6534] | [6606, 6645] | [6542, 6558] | 0.4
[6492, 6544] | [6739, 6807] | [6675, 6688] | 0.2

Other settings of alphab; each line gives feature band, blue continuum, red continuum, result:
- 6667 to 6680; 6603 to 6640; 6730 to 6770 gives 0.1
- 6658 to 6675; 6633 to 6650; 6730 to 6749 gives 0.2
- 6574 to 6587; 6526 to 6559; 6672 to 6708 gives -0.3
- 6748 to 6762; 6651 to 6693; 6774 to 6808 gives 0.0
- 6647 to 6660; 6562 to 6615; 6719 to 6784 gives -0.3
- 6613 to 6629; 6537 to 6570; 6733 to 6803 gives -0.8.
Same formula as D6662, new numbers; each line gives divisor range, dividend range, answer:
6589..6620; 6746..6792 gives 1.02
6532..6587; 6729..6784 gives 1.06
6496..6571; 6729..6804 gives 1.05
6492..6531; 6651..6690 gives 1.01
